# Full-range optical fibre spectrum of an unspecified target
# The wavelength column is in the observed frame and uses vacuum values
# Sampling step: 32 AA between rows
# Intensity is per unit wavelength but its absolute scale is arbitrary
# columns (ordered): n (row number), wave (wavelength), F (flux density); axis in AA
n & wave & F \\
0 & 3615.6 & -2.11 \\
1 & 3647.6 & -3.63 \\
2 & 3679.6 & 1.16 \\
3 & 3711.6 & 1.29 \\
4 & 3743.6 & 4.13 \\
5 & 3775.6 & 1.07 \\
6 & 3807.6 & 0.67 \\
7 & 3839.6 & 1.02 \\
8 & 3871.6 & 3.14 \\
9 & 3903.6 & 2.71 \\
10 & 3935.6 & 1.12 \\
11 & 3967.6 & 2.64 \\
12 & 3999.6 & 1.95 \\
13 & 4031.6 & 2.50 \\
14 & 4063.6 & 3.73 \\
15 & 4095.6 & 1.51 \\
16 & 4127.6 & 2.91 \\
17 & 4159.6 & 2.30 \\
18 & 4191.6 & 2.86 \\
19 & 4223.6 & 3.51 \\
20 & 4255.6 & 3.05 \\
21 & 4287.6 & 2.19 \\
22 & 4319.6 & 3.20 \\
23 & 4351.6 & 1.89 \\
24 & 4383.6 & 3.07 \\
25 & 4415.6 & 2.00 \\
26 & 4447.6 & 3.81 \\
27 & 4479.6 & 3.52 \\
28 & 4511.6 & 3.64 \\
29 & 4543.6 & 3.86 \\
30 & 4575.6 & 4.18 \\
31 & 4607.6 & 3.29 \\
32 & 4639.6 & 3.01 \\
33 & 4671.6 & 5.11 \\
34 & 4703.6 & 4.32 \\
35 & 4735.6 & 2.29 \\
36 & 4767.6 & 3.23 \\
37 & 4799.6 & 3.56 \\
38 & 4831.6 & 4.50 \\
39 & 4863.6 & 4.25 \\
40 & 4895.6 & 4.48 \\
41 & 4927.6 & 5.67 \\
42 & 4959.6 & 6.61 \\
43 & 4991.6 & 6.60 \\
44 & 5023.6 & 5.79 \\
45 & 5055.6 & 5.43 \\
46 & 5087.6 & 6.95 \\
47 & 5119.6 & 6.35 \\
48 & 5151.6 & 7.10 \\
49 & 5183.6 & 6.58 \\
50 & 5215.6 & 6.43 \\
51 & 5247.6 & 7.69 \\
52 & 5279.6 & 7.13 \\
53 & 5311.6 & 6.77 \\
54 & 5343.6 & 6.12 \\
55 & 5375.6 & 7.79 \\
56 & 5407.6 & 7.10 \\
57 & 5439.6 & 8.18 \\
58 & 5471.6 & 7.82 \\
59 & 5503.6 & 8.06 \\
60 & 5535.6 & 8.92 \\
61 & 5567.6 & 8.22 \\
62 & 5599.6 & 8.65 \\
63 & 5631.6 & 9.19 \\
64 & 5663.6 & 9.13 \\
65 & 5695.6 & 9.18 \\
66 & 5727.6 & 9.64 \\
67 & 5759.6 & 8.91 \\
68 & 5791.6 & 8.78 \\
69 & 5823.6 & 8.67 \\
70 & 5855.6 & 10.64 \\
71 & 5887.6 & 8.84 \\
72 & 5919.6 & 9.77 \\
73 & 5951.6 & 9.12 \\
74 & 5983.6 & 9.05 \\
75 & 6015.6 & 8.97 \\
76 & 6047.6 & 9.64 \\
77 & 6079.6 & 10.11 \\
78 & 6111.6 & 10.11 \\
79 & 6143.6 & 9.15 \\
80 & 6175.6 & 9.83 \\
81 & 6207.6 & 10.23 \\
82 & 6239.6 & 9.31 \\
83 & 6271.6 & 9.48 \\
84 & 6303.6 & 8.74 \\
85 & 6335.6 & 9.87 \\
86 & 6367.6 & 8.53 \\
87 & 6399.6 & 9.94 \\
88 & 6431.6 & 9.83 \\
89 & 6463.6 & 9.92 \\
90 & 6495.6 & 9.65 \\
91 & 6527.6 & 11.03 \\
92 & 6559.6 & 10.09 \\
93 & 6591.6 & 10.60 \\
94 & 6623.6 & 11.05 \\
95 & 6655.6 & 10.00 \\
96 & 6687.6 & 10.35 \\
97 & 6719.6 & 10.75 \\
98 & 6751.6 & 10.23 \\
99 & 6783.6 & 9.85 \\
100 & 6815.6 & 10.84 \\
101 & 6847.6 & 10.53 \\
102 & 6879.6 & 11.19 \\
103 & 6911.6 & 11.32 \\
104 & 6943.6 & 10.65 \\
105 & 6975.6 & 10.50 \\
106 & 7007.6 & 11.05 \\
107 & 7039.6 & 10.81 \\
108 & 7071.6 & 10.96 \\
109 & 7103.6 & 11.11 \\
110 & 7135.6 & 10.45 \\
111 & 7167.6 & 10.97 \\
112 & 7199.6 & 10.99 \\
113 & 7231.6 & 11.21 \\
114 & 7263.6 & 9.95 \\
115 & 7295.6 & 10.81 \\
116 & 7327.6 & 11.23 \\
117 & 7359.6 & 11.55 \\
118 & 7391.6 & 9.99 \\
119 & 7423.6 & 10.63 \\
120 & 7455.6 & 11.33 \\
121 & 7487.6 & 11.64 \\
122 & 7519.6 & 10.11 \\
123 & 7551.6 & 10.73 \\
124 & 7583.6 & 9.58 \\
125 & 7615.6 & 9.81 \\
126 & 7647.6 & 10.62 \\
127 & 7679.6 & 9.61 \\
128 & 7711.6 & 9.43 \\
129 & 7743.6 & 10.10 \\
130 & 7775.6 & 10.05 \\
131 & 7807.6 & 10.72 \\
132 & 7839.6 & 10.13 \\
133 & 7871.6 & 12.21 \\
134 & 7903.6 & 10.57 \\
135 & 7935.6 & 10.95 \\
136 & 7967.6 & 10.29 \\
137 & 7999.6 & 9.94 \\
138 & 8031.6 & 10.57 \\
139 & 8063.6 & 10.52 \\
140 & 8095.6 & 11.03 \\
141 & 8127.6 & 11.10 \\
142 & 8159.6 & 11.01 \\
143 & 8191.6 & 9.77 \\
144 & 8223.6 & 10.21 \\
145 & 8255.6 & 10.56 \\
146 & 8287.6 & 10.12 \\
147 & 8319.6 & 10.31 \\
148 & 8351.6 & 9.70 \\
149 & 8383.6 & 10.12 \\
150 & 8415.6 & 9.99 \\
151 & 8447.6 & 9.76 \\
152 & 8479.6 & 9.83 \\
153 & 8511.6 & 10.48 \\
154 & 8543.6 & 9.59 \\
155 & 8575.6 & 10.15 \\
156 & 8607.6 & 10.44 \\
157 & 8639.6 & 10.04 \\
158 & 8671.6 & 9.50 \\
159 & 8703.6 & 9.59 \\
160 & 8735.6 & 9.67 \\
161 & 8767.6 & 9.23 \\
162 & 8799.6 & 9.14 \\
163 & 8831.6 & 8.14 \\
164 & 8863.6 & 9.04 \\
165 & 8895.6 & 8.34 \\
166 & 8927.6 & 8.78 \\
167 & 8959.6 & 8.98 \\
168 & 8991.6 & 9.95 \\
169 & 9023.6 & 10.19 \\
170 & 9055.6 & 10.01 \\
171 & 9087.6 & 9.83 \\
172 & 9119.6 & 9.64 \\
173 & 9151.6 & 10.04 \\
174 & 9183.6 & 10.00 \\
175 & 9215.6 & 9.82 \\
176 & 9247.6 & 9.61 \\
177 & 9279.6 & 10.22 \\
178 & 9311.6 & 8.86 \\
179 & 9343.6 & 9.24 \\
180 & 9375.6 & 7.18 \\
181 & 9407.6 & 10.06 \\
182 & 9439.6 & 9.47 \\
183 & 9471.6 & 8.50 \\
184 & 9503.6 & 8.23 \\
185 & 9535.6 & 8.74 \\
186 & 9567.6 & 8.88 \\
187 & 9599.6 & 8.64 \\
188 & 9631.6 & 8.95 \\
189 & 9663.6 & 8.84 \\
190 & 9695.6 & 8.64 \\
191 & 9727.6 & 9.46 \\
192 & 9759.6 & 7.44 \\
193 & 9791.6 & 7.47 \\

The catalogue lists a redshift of 0.232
